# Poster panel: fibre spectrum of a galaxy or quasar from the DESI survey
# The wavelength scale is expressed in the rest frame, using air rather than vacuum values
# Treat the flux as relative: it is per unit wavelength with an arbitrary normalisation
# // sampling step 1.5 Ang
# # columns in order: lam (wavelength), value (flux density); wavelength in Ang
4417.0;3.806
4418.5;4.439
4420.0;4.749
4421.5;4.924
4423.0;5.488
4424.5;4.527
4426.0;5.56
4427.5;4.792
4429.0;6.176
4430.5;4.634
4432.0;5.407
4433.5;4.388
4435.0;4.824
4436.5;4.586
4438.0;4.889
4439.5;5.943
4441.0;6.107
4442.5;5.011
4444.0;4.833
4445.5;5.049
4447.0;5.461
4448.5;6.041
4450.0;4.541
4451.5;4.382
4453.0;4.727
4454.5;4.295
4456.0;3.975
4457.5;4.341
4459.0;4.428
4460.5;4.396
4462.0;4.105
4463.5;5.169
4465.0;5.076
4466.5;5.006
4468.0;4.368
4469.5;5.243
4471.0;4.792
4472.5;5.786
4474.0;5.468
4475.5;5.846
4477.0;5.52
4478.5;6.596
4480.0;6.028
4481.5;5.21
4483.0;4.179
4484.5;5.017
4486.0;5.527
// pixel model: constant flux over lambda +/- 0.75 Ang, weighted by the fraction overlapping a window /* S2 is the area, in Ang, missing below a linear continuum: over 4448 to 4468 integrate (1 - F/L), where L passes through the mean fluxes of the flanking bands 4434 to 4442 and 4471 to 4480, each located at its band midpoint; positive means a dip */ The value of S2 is 3.2 Ang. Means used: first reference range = 5.23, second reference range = 5.77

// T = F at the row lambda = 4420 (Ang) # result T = 4.749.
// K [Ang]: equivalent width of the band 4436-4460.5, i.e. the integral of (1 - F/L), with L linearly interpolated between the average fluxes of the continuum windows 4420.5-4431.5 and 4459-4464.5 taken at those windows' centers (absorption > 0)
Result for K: -0.6 Ang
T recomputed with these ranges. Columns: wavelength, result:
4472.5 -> 5.786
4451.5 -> 4.382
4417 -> 3.806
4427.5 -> 4.792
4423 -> 5.488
